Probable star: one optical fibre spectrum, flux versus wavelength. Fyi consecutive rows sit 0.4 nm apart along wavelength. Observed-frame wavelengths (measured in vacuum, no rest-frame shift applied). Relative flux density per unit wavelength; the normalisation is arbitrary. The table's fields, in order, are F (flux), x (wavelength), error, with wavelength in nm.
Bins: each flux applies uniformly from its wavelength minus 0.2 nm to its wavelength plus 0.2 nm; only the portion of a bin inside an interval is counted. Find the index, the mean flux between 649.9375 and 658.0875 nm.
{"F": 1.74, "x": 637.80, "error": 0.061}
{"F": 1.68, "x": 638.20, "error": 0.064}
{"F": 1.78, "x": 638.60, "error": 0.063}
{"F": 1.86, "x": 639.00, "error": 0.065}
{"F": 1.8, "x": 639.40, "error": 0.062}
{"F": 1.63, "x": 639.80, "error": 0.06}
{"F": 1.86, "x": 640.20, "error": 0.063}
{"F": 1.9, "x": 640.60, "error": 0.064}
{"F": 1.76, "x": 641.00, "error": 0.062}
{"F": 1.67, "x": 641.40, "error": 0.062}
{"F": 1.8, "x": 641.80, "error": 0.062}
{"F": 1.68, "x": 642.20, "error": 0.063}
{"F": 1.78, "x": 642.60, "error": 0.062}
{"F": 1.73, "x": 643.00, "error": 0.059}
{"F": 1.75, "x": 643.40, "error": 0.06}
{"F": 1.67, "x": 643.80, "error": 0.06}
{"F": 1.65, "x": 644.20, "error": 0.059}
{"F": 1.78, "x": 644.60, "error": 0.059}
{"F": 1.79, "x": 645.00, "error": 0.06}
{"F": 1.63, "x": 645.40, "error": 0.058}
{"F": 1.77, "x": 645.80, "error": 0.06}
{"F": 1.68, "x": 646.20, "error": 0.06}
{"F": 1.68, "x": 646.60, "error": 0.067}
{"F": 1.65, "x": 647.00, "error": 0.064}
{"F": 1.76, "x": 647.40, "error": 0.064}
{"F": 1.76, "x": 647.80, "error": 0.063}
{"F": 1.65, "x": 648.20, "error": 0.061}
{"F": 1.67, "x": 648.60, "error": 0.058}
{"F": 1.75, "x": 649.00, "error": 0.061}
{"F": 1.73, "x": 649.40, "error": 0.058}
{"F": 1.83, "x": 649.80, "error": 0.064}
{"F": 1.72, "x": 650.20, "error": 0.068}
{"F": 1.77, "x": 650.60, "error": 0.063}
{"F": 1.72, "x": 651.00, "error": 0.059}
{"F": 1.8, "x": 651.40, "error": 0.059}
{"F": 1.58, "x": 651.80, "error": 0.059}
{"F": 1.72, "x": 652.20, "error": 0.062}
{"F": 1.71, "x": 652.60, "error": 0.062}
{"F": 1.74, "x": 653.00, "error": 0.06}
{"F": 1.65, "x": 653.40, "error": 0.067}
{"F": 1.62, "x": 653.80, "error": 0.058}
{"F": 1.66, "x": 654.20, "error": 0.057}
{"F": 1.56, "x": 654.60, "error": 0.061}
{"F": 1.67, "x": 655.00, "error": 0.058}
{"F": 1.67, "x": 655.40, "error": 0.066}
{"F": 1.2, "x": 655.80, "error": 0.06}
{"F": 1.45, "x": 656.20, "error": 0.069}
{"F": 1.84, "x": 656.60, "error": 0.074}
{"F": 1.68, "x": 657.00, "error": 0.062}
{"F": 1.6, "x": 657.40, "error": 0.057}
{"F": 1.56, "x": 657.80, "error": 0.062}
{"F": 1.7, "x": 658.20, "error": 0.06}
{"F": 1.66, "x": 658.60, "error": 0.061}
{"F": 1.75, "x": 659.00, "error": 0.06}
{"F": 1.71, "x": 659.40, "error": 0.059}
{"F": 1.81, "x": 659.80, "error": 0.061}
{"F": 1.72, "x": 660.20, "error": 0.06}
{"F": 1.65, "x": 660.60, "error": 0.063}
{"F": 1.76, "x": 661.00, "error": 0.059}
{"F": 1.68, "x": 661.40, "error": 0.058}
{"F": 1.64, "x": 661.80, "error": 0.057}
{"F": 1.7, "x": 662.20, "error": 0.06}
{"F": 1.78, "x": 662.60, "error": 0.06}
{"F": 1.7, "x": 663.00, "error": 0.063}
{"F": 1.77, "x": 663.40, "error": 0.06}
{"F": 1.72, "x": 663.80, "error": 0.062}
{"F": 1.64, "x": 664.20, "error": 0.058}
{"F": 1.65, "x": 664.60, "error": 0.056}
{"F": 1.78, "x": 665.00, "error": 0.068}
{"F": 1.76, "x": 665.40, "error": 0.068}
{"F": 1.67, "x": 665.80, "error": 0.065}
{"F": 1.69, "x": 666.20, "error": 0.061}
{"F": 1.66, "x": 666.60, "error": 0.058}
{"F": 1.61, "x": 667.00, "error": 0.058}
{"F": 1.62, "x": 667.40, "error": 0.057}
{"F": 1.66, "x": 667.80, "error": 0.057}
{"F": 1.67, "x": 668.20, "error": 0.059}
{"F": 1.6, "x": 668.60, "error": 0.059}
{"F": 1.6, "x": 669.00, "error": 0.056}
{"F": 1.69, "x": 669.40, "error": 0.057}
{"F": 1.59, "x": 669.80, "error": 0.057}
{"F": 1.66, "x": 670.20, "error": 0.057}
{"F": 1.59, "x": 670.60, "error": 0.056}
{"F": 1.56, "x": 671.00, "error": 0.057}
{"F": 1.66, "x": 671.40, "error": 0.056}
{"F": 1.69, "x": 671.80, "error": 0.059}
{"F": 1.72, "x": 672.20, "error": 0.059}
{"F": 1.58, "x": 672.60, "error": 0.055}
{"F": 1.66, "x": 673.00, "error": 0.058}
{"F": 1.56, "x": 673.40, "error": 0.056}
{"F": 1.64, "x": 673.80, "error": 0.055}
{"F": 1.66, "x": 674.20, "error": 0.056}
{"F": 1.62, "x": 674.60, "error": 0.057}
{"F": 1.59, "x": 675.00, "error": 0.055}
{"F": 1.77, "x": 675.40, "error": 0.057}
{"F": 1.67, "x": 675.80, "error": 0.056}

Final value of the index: 1.65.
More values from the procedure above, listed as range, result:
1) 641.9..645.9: 1.72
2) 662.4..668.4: 1.69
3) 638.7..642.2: 1.78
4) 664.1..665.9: 1.71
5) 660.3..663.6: 1.71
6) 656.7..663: 1.7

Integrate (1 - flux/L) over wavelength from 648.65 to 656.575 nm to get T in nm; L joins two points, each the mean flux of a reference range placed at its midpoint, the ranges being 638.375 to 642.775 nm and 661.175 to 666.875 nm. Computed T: 0.33 nm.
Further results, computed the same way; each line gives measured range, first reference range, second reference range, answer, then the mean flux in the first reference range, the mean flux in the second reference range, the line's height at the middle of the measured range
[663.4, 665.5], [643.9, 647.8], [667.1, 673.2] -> -0.08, 1.71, 1.64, 1.65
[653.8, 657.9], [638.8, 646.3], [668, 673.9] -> 0.25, 1.75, 1.63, 1.69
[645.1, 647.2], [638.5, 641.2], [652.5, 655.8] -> 0.05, 1.8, 1.63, 1.72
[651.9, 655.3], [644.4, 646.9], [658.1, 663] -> 0.10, 1.72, 1.71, 1.72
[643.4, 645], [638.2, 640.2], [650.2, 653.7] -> 0.03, 1.77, 1.71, 1.74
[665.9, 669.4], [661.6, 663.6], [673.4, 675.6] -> 0.09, 1.72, 1.65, 1.69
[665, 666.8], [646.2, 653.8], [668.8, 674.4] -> -0.05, 1.71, 1.63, 1.65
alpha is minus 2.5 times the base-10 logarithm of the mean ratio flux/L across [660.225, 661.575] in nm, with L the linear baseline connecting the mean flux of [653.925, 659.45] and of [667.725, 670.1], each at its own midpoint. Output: -0.05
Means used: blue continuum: 1.62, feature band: 1.7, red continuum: 1.63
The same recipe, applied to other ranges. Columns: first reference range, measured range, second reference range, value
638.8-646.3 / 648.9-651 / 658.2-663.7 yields -0.01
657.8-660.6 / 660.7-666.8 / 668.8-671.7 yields -0.02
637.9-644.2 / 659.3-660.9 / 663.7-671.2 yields -0.03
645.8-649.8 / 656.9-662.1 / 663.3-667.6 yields 0.01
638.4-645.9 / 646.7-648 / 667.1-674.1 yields 0.01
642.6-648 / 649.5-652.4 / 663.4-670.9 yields -0.02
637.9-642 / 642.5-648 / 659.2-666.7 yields 0.02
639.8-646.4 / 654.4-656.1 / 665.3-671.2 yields 0.12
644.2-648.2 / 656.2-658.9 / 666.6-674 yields 0.01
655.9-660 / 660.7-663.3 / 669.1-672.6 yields -0.03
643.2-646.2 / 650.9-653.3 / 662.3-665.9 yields 0.01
